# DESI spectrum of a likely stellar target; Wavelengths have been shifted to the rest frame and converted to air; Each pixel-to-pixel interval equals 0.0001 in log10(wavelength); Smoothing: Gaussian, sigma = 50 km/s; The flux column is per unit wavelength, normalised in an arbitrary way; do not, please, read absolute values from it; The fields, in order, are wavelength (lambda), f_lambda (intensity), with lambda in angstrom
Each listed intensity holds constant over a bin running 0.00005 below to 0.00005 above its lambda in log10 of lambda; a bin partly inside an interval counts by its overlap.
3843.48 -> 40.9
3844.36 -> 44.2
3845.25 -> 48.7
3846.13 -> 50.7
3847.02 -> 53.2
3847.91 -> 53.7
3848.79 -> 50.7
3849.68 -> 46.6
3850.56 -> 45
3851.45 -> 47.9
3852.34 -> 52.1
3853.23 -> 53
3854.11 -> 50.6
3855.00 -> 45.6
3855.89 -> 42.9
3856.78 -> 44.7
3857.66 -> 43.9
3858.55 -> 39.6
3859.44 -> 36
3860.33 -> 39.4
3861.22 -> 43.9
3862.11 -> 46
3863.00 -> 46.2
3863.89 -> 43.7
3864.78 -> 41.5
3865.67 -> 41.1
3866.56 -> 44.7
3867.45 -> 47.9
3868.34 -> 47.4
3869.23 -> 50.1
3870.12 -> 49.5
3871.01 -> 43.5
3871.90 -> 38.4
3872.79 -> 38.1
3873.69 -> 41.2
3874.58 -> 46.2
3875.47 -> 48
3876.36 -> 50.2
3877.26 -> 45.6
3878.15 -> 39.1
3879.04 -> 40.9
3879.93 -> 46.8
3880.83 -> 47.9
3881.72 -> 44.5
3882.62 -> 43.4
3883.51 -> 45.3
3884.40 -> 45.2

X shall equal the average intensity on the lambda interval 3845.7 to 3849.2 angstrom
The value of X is 52.1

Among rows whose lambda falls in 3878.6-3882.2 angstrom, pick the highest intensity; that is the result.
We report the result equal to 47.9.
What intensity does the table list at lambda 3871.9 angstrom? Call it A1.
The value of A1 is 38.4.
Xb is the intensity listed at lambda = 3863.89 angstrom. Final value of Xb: 43.7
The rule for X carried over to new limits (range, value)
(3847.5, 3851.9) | 48.8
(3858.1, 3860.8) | 38.3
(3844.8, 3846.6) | 49.6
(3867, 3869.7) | 48.5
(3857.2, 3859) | 41.9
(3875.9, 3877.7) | 47.8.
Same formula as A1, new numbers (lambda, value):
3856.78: 44.7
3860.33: 39.4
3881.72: 44.5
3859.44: 36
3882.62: 43.4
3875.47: 48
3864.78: 41.5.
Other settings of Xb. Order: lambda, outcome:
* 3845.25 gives 48.7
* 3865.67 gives 41.1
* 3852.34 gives 52.1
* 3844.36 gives 44.2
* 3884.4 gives 45.2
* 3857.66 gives 43.9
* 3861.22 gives 43.9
